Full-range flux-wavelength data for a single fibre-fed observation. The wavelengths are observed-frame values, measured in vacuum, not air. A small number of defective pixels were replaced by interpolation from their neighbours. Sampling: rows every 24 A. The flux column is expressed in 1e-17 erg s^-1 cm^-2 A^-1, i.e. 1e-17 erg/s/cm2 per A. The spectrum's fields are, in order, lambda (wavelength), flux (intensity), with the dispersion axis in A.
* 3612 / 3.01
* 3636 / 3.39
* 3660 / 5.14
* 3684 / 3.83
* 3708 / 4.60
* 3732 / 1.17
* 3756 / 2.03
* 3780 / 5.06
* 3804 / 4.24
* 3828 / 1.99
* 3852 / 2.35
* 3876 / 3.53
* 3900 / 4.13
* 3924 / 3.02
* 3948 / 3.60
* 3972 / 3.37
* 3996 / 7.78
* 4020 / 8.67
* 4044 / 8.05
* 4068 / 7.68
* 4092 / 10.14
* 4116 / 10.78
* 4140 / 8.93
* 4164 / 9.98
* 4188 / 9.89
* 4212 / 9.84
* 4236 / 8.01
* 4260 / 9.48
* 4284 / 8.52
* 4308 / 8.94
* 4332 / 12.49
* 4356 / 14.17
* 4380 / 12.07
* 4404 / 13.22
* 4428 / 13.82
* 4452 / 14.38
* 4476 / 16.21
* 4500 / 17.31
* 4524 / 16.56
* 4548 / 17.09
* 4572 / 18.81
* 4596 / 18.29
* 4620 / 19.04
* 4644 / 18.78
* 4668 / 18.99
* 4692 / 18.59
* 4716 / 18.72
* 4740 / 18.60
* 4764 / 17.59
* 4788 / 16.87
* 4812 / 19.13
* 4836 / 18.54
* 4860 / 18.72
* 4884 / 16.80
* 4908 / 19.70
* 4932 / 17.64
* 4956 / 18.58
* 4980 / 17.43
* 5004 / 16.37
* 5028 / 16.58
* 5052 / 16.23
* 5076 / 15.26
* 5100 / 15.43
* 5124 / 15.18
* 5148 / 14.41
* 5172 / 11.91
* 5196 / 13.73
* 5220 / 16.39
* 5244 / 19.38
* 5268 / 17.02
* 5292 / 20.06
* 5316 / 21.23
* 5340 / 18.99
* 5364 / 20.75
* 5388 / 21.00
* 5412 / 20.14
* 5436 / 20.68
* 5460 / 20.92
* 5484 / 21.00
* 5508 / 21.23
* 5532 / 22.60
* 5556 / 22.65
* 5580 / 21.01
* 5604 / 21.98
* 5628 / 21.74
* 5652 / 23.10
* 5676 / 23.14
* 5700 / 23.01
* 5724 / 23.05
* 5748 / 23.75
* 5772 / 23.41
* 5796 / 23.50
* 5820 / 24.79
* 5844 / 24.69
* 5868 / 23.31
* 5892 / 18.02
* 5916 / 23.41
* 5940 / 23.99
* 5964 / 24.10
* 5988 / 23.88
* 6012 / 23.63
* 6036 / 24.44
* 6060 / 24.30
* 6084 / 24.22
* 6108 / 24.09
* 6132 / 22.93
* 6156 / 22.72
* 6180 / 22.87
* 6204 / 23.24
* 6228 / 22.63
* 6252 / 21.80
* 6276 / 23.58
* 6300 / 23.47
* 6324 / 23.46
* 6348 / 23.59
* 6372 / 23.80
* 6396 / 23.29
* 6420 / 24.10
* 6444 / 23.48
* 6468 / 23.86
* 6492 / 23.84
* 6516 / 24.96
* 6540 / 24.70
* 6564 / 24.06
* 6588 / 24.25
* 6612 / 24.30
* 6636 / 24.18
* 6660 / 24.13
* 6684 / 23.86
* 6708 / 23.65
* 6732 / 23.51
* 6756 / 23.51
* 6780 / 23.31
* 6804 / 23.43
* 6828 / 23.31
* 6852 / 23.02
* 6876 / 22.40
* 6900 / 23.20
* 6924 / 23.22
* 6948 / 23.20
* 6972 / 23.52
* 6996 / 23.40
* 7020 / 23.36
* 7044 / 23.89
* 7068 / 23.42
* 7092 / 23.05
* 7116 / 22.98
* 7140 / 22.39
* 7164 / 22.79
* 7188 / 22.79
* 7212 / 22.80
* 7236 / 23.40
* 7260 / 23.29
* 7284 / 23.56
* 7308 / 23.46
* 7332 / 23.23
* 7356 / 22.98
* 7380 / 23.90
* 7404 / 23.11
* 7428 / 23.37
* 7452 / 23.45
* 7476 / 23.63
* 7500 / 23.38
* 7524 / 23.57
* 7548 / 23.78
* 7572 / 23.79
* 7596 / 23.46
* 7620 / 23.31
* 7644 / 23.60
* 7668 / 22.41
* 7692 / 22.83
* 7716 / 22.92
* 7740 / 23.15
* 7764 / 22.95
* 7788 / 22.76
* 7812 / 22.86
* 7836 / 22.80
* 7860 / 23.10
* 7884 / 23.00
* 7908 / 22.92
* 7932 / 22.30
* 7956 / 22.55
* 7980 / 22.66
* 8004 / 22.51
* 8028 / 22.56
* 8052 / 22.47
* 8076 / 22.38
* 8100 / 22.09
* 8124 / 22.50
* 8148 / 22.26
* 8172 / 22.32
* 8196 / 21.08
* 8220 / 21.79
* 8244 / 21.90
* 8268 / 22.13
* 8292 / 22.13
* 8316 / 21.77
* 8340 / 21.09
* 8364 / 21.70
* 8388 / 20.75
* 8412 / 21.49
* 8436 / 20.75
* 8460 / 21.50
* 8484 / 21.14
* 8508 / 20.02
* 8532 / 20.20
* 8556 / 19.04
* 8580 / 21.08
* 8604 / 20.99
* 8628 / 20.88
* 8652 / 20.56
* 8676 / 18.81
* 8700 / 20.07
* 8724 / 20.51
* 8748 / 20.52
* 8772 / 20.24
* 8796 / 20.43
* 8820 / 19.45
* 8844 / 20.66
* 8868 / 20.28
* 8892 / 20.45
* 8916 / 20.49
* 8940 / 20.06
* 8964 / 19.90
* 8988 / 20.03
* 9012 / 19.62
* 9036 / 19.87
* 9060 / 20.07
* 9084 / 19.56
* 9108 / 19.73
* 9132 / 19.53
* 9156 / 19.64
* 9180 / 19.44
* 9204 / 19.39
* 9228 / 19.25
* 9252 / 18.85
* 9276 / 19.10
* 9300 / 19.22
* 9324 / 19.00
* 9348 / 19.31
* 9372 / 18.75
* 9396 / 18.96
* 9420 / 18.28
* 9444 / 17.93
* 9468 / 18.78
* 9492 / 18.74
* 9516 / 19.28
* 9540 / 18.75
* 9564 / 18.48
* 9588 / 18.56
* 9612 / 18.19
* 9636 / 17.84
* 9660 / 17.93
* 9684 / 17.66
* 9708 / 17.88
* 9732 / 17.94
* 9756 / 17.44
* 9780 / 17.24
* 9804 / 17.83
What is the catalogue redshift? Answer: 0.00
